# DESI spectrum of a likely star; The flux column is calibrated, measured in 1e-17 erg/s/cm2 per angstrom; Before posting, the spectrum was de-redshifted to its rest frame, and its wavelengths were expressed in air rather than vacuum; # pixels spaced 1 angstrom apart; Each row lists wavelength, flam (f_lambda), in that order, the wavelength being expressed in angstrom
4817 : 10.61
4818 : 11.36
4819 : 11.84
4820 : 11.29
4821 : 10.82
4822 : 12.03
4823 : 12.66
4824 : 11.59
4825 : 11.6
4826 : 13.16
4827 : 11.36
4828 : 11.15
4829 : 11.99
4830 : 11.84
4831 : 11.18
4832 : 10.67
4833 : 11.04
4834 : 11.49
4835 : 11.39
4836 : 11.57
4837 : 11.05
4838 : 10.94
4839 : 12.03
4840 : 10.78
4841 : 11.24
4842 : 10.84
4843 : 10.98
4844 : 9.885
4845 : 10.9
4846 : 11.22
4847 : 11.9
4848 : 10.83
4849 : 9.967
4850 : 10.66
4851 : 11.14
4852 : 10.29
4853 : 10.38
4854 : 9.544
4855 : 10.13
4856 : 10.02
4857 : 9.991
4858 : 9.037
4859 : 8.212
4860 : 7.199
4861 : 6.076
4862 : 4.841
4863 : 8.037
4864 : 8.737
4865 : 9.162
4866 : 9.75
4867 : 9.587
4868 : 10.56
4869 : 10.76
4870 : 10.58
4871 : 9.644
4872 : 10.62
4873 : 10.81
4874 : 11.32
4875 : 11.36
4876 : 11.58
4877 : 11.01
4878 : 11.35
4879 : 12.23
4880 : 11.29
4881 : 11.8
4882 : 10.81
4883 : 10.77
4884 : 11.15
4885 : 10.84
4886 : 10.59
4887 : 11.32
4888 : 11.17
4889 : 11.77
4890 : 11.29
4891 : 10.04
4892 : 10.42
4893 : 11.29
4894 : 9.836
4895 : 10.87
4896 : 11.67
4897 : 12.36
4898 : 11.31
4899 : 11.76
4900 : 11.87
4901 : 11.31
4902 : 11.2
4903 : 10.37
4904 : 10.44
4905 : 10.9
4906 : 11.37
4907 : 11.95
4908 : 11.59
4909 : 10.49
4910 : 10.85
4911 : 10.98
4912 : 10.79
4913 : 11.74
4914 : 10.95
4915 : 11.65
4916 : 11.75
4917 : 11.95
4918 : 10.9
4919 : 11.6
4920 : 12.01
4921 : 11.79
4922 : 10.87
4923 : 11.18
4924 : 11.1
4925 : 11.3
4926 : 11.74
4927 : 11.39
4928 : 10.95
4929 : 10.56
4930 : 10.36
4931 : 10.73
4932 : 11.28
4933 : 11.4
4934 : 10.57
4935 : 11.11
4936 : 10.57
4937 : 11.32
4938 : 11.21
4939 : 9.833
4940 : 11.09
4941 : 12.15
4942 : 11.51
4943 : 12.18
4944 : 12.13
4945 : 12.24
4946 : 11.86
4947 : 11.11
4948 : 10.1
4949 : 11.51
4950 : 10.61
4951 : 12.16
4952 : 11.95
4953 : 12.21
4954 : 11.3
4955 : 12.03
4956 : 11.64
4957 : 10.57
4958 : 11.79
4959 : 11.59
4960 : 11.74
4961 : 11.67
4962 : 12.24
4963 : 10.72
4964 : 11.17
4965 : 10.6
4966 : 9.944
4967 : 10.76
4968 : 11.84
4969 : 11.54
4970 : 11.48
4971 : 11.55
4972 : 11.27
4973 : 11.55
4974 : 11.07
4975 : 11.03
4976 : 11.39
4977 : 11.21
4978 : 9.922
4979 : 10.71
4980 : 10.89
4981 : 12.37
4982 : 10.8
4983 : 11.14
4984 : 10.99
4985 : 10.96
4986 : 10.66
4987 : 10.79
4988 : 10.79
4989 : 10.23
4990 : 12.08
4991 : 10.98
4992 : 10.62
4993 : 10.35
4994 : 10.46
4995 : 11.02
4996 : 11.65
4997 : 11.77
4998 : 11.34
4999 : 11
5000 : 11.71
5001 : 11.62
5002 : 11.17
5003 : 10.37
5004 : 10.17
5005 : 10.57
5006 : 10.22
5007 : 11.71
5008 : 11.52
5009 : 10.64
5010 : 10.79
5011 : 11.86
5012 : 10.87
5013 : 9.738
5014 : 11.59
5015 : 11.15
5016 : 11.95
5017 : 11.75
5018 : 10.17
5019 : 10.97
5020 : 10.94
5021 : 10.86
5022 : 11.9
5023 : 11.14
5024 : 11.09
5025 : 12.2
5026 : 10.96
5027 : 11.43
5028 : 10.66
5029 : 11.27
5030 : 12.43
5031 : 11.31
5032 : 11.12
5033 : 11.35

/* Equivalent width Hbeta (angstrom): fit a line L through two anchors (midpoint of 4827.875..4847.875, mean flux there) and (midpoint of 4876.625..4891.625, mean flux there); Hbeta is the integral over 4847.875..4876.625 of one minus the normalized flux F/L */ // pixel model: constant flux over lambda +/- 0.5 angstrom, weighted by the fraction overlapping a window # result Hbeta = 3.9 angstrom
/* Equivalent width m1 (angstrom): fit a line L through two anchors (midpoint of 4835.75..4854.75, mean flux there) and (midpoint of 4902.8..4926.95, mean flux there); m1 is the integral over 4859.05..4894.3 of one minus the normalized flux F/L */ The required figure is 2.51 angstrom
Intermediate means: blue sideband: 10.8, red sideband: 11.3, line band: 10.3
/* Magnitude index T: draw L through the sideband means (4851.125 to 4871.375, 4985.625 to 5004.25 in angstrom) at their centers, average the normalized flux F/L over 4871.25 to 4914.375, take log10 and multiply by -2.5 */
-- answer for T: -0.16 mag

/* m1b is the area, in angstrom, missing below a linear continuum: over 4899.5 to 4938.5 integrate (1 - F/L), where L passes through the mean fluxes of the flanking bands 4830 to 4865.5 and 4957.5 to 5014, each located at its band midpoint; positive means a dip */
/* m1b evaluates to -2.1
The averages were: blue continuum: 10.1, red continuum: 11.1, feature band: 11.2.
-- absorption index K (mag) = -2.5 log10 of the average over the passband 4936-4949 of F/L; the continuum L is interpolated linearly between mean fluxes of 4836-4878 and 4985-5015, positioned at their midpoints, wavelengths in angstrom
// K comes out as -0.07 mag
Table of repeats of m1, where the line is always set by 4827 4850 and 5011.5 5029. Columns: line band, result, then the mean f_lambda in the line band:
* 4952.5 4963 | -0.5 angstrom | 11.6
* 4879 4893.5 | 0.1 angstrom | 11.1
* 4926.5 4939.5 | 0.3 angstrom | 10.9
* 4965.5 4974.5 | -0.1 angstrom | 11.2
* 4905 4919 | -0.2 angstrom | 11.3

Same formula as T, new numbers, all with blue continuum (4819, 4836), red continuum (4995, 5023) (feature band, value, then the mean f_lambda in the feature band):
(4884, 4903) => 0.03 mag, 11.1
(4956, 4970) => 0.00 mag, 11.3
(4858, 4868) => 0.37 mag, 8.14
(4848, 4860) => 0.17 mag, 9.87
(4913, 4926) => -0.01 mag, 11.4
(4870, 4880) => 0.04 mag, 11.1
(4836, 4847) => 0.05 mag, 11.1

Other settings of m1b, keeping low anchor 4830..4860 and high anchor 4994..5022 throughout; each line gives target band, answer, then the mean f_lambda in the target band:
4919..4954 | -1.3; 11.3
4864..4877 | 0.3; 10.4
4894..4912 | -0.7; 11.2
